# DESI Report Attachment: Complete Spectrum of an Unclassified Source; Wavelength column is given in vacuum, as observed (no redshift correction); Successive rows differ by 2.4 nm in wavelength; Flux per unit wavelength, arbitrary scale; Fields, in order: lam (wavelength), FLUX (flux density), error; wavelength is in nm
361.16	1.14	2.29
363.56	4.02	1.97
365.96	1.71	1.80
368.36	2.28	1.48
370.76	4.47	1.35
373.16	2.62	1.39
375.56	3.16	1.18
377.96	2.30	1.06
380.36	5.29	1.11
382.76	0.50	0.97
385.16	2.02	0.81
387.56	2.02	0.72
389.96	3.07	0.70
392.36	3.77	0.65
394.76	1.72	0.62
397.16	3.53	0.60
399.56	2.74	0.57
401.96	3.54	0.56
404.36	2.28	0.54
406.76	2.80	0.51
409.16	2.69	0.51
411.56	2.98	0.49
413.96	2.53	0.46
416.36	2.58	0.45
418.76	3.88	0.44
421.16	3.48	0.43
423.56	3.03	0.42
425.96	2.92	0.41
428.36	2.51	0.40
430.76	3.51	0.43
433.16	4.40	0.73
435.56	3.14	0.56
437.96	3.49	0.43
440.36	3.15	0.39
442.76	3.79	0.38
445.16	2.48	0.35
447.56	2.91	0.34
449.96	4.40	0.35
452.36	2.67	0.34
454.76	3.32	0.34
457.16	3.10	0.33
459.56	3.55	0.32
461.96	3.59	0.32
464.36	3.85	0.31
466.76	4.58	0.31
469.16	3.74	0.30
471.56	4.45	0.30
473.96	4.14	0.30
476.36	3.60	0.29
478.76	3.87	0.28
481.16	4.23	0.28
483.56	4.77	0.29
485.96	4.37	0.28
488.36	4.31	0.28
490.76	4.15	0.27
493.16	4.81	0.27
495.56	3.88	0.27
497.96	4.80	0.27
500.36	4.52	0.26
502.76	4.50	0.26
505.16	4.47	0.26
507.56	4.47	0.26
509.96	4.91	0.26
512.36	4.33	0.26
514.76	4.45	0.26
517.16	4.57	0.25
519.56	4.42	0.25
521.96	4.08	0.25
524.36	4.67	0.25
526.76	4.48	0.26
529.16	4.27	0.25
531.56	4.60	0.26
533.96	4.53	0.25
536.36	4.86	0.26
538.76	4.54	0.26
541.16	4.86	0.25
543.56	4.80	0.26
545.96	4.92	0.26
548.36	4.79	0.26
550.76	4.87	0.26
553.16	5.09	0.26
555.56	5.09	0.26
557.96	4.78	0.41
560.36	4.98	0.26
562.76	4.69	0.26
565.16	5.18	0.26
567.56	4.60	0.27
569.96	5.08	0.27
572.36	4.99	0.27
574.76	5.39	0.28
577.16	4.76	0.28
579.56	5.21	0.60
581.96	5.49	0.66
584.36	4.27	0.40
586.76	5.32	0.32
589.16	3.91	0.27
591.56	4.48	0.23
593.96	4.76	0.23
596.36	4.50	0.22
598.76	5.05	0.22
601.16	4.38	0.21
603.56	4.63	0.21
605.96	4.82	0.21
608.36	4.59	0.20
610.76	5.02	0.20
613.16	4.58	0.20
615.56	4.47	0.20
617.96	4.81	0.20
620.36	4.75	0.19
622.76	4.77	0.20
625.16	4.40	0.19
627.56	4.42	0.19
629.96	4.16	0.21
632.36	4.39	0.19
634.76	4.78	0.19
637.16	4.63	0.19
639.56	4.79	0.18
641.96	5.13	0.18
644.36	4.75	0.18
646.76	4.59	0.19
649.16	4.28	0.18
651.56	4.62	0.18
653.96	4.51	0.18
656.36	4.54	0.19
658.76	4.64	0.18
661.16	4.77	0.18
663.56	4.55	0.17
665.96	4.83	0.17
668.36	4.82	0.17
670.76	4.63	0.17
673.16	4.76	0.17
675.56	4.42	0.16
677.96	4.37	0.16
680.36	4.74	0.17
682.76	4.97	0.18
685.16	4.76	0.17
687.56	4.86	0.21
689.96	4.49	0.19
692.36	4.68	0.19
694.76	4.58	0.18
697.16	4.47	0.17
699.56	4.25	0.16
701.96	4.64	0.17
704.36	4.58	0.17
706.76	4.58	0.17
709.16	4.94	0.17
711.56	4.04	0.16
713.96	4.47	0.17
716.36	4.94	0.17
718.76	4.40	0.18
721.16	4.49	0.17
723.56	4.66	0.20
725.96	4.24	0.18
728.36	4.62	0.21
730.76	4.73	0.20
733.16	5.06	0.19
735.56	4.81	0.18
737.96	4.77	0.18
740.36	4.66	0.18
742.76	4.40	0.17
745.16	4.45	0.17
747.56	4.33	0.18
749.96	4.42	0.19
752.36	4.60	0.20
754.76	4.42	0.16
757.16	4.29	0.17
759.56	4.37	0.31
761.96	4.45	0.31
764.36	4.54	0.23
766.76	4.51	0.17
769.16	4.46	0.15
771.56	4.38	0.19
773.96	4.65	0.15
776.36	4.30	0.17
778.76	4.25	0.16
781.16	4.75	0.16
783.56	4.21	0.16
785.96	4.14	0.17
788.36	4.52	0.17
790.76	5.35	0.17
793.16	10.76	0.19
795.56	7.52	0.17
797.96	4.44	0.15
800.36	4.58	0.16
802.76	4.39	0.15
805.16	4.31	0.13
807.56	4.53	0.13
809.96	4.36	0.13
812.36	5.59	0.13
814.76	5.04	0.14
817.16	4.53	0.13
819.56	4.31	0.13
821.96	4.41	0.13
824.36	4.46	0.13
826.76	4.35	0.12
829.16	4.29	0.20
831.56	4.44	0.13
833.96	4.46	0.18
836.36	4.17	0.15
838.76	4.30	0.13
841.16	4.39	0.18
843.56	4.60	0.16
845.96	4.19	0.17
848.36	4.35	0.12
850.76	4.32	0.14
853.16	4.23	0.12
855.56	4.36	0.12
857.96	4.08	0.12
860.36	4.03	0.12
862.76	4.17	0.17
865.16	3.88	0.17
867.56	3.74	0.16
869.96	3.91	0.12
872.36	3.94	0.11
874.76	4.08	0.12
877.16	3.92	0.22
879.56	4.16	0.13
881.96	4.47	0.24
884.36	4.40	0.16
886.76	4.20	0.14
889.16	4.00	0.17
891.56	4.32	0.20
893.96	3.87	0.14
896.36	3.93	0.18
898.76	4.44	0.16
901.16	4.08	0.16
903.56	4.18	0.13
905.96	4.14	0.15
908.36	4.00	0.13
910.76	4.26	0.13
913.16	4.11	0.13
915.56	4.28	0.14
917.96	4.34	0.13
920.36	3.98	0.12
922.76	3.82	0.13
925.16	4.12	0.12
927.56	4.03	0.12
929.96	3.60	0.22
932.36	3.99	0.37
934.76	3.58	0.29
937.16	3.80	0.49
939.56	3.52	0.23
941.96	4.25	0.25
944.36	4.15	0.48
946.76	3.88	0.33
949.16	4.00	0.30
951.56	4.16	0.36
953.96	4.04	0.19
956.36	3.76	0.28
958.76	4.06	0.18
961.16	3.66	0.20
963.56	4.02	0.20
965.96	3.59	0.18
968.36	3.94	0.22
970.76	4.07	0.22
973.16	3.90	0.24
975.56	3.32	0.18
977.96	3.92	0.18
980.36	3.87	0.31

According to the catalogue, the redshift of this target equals 0.21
